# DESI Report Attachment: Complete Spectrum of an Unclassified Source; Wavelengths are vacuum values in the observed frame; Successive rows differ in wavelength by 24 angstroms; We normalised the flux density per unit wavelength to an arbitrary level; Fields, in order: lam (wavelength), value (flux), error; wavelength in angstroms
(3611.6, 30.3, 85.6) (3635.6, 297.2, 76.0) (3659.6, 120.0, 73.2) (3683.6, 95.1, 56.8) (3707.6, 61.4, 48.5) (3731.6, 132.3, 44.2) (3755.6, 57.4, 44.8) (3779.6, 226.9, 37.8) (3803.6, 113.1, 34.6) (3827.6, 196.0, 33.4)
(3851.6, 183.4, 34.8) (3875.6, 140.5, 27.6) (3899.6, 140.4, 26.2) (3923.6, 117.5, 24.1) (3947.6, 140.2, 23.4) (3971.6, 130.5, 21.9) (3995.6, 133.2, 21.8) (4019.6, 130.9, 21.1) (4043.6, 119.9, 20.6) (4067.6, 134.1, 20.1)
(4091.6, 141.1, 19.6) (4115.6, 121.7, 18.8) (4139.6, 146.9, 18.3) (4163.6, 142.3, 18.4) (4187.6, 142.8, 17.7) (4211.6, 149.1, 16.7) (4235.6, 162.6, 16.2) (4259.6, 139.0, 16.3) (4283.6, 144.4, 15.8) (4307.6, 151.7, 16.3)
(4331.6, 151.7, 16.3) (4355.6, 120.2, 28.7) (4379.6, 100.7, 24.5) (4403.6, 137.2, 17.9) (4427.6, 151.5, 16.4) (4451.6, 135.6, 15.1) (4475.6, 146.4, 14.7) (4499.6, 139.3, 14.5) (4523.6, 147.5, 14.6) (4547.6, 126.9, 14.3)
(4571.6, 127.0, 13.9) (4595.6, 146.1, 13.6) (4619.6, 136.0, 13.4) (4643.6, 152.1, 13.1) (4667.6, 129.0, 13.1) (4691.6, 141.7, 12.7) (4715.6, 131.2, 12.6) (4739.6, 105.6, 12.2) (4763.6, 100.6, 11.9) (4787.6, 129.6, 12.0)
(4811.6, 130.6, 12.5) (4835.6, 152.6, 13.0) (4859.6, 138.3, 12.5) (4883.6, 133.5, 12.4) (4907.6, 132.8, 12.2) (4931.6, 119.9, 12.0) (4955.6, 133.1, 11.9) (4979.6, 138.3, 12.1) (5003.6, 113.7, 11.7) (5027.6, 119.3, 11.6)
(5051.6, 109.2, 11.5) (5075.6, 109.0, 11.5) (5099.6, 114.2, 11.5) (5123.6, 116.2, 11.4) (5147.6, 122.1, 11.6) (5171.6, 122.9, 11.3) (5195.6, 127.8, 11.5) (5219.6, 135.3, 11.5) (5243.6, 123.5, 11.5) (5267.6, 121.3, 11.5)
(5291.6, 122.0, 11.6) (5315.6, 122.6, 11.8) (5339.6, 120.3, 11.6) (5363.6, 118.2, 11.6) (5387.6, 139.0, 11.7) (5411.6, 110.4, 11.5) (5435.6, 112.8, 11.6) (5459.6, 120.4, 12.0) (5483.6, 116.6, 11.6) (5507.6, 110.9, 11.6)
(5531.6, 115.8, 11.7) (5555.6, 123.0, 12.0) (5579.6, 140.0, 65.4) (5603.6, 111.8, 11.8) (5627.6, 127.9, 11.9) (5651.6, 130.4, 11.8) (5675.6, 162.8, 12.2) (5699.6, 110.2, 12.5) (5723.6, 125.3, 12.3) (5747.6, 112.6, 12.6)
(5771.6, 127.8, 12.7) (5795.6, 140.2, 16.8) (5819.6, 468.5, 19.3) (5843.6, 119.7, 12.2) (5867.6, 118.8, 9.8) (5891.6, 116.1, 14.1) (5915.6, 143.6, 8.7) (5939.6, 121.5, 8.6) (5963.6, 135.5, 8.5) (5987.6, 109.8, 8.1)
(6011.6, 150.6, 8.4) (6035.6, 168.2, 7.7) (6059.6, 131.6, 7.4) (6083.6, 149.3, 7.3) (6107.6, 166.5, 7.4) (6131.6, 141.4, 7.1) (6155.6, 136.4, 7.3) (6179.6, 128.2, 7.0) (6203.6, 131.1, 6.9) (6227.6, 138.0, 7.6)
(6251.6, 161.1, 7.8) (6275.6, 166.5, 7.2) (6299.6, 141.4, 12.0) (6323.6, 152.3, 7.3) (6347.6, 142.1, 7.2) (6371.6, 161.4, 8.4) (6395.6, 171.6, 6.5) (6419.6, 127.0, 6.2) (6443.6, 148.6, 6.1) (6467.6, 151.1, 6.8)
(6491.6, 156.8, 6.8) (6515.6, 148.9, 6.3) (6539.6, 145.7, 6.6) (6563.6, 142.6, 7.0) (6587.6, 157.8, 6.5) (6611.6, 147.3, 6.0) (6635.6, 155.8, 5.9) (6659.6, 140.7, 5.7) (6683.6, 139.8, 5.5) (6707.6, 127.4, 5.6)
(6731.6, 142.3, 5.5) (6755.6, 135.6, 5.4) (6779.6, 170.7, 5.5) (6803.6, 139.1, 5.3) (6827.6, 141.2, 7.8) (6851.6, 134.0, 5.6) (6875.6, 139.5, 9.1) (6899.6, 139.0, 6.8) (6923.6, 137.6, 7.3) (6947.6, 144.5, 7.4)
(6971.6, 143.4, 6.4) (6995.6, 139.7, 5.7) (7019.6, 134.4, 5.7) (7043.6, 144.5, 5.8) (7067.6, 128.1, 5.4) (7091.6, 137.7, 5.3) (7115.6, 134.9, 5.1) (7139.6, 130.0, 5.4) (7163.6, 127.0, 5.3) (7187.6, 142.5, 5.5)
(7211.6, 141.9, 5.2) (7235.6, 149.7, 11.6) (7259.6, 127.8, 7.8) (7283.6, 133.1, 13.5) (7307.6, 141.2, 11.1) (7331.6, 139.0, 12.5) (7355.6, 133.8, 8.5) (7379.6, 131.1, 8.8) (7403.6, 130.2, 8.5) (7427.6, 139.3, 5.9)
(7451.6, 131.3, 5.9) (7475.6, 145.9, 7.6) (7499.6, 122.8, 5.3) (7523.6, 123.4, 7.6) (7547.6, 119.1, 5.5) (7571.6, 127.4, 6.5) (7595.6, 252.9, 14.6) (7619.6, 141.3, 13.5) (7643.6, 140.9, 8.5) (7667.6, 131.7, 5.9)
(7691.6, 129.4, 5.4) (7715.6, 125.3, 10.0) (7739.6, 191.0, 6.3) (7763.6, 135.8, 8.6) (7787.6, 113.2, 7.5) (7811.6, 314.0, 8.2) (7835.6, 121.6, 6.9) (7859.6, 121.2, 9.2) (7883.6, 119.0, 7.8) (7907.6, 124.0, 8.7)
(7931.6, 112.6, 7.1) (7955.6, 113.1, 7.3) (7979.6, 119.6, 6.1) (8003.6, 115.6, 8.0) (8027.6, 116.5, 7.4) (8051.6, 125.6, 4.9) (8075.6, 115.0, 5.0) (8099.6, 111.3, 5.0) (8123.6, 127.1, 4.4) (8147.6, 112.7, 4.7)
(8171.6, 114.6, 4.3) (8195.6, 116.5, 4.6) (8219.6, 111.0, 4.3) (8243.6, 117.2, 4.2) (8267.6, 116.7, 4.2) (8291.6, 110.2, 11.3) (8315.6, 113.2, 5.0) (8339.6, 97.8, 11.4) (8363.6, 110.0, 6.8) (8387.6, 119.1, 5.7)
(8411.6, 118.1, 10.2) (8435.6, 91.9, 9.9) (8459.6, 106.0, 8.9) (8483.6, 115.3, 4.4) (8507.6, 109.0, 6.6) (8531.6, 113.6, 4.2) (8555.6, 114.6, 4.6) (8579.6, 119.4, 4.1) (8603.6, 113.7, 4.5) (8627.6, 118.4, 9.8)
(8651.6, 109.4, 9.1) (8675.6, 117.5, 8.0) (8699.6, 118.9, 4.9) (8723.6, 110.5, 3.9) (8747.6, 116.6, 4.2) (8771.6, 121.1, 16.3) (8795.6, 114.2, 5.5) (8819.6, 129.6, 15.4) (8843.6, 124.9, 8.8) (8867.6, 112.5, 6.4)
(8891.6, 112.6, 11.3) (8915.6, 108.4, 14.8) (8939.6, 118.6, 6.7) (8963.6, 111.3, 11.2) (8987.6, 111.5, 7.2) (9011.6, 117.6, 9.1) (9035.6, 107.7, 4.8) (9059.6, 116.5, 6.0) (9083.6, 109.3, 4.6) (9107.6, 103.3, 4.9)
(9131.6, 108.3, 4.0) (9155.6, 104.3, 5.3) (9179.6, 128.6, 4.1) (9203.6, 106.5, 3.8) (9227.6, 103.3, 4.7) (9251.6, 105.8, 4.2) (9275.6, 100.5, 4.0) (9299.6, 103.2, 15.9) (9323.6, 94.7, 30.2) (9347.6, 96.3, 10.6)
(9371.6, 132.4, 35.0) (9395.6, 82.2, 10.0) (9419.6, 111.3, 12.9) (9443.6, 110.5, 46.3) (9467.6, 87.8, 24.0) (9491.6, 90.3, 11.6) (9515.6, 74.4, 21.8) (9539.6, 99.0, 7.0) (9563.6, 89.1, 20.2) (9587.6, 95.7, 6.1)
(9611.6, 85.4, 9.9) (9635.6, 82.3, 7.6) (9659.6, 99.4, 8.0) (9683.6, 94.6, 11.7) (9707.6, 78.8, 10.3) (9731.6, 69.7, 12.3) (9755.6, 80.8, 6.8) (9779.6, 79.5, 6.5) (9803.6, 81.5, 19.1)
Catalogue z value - 0.561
